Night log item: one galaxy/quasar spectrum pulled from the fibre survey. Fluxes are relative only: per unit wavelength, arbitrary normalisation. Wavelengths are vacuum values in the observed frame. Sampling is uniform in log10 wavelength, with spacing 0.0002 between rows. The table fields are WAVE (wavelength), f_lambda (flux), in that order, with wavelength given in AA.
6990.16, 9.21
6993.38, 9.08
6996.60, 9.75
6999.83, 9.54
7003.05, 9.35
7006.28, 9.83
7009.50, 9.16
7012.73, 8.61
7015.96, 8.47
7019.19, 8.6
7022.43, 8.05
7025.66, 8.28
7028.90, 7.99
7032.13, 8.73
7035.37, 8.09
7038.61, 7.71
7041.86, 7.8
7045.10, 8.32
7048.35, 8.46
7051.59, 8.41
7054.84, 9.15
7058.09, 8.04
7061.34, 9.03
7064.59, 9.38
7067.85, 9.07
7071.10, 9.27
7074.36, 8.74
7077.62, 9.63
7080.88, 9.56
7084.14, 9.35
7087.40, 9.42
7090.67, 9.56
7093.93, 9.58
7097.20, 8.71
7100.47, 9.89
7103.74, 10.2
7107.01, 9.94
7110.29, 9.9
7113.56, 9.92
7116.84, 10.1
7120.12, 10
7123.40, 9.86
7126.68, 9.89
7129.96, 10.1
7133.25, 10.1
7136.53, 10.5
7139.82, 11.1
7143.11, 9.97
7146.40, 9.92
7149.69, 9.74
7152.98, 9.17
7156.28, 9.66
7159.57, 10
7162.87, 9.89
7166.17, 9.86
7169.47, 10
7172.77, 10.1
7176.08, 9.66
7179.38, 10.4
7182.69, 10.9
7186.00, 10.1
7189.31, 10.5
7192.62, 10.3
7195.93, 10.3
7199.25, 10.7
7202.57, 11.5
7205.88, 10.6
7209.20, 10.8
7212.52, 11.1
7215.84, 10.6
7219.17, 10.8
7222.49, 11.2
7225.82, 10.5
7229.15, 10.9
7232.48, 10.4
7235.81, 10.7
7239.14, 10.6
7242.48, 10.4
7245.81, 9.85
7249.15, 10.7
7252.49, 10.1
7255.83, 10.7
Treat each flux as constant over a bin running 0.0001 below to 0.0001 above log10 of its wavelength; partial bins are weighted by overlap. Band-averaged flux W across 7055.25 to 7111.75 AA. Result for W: 9.36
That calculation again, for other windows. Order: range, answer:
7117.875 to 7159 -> 10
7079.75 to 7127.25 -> 9.72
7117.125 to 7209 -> 10.2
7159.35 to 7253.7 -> 10.5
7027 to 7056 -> 8.28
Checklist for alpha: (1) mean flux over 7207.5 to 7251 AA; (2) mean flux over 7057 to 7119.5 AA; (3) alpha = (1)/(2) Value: 1.1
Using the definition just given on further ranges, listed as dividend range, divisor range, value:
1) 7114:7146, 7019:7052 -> 1.24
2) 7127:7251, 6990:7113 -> 1.15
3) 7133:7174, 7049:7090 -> 1.10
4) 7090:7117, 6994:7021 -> 1.06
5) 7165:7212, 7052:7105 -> 1.13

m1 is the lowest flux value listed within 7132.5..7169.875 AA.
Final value 9.17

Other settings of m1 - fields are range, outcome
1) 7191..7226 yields 10.3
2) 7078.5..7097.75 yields 8.71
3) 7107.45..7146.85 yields 9.86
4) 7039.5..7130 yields 7.8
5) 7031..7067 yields 7.71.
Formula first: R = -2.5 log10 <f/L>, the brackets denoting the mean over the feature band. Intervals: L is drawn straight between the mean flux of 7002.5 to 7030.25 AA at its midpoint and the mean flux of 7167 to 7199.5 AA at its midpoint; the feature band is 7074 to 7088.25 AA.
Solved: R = -0.01 mag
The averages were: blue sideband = 8.69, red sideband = 10.3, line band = 9.39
